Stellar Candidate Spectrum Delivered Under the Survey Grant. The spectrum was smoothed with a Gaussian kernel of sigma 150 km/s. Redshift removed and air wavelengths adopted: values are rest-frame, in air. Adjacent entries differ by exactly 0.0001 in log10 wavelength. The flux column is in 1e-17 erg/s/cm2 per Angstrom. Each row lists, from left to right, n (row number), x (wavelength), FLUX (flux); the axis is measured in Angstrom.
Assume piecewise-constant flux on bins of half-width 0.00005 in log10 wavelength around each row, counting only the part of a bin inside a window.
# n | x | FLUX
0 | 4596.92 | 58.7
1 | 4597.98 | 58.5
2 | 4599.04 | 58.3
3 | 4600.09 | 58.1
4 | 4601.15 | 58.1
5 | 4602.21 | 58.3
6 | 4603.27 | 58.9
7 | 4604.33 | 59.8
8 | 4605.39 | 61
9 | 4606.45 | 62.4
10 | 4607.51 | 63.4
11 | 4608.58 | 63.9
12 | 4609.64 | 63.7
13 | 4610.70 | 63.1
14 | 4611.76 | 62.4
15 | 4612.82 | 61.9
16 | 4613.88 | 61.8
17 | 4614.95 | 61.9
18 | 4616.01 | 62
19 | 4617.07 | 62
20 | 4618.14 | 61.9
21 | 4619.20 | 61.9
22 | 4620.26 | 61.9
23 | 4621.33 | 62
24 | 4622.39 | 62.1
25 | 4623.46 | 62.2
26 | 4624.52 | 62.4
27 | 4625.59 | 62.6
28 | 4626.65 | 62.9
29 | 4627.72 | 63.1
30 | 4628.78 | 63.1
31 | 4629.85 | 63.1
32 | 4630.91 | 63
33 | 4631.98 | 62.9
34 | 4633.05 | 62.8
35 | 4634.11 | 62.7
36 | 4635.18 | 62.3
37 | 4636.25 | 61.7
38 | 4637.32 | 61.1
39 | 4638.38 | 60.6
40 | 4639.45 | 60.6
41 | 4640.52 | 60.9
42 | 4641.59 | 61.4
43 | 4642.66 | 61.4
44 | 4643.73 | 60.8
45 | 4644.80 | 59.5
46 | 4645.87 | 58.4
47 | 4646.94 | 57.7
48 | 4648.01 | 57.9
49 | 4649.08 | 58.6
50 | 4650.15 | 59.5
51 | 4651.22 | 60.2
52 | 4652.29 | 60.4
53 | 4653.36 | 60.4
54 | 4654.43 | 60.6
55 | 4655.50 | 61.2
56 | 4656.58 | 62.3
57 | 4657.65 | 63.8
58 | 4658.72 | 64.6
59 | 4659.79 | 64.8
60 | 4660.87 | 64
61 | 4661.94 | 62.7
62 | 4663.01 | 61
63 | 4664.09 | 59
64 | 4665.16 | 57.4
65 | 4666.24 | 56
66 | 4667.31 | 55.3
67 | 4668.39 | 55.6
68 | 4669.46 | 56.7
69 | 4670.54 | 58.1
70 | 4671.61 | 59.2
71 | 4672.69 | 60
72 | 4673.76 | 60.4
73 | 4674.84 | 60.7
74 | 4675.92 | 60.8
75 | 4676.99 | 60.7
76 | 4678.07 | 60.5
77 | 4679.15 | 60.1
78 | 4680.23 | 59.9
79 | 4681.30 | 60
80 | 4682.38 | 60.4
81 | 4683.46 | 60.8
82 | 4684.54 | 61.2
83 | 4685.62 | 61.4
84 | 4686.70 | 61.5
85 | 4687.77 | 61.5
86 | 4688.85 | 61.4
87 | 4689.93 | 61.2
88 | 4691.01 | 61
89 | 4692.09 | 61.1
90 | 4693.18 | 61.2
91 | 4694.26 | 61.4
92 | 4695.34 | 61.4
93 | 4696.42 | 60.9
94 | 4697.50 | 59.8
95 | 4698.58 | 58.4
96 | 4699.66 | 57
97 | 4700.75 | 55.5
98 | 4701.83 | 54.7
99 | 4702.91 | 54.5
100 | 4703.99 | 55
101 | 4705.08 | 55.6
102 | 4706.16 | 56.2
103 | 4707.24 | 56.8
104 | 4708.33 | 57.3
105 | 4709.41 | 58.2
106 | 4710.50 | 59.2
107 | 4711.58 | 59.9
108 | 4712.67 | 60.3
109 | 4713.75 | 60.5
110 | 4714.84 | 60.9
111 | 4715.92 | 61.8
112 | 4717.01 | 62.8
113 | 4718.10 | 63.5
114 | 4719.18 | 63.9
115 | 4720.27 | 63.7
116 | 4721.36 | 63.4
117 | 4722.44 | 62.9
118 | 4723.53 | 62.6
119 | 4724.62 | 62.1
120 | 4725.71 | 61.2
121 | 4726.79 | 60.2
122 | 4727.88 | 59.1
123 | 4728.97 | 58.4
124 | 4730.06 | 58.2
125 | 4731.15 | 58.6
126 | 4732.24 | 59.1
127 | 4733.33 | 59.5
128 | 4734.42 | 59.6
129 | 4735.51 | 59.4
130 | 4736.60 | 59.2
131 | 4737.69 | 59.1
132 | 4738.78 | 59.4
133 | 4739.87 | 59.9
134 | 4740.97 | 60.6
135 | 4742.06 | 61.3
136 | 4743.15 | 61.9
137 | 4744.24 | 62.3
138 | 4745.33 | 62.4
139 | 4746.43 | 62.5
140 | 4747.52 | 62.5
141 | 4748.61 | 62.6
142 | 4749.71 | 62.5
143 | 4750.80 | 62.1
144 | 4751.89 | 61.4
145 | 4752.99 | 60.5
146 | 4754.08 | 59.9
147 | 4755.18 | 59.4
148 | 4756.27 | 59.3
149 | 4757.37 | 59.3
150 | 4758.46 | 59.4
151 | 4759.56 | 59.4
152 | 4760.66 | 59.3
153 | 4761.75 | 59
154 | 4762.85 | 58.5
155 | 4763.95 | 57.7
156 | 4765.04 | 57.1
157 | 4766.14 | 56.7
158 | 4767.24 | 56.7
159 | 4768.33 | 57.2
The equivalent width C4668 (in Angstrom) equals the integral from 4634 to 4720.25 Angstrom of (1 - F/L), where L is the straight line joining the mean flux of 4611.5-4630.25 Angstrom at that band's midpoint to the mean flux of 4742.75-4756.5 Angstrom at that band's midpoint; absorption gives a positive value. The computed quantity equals 2.7 Angstrom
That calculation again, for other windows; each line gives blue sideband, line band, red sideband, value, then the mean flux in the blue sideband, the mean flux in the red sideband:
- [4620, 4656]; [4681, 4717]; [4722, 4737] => 0.61 Angstrom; 61.2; 60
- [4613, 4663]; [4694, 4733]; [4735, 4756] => 1.02 Angstrom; 61.6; 61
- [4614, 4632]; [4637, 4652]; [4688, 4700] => 0.47 Angstrom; 62.4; 60.5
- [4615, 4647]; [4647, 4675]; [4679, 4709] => 0.26 Angstrom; 61.8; 59.2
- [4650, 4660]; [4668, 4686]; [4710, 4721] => 0.57 Angstrom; 61.8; 61.7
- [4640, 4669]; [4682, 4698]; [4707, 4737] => -0.20 Angstrom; 60.2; 60.5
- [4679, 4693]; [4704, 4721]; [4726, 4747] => 0.15 Angstrom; 60.9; 60.1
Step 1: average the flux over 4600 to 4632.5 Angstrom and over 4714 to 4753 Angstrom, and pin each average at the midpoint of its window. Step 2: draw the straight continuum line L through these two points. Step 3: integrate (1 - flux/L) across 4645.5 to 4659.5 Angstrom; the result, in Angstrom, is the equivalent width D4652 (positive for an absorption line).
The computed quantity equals 0.3 Angstrom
